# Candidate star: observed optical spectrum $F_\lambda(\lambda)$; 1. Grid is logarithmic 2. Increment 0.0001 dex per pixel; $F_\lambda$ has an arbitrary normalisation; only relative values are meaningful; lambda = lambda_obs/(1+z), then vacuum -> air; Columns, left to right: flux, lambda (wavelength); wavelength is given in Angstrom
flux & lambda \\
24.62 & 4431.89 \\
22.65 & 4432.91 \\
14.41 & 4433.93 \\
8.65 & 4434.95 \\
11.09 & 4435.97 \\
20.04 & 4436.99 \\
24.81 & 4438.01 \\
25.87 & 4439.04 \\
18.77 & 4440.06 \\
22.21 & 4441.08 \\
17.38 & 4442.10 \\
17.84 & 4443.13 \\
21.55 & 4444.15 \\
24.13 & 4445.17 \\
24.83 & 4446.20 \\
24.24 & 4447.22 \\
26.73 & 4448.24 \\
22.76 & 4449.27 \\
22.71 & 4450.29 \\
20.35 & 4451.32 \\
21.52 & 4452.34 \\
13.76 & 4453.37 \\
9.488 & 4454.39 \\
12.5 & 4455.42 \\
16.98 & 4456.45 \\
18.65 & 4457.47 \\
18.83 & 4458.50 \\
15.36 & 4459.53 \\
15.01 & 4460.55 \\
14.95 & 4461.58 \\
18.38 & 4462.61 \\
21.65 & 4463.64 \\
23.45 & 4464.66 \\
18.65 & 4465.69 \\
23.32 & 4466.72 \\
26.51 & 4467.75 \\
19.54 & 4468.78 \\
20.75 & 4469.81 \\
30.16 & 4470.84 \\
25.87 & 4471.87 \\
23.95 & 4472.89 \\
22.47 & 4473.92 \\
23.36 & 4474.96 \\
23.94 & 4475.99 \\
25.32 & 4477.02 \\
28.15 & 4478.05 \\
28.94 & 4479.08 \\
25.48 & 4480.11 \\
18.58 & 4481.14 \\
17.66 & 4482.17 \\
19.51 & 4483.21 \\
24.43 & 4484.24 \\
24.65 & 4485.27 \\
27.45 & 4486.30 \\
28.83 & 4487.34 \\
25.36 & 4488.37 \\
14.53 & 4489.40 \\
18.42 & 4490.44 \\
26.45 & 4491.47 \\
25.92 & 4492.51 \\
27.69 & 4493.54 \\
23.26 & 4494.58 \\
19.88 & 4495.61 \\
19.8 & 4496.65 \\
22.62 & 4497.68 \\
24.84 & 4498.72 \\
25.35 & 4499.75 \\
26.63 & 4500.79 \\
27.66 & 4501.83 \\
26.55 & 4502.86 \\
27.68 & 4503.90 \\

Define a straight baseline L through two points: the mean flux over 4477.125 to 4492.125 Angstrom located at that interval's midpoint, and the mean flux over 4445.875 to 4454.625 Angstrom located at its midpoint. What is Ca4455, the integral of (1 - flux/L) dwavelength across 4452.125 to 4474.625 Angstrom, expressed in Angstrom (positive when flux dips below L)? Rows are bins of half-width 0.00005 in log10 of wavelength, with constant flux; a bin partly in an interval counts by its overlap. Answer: 2.5 Angstrom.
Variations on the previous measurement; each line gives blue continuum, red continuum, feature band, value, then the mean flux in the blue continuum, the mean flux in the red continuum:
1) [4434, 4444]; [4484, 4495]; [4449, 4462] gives 2.1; 18.5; 24.3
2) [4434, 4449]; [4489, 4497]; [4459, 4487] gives -1.4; 20.4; 22.1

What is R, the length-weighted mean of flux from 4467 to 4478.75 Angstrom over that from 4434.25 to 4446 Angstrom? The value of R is 1.3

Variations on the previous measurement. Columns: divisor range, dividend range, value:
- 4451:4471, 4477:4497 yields 1.25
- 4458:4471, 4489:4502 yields 1.15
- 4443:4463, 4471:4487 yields 1.27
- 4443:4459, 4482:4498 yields 1.16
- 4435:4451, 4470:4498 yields 1.12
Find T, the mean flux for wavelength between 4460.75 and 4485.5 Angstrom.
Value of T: 22.8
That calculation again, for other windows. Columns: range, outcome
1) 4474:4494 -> 23.9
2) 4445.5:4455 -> 20.7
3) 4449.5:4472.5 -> 19.5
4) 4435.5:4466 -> 19.5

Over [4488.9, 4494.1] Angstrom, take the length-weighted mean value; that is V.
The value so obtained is 22.6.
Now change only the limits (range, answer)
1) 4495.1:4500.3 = 22.5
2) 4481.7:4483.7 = 18.5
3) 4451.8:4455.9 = 14.4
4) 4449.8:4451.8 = 21.5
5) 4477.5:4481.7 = 25.2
